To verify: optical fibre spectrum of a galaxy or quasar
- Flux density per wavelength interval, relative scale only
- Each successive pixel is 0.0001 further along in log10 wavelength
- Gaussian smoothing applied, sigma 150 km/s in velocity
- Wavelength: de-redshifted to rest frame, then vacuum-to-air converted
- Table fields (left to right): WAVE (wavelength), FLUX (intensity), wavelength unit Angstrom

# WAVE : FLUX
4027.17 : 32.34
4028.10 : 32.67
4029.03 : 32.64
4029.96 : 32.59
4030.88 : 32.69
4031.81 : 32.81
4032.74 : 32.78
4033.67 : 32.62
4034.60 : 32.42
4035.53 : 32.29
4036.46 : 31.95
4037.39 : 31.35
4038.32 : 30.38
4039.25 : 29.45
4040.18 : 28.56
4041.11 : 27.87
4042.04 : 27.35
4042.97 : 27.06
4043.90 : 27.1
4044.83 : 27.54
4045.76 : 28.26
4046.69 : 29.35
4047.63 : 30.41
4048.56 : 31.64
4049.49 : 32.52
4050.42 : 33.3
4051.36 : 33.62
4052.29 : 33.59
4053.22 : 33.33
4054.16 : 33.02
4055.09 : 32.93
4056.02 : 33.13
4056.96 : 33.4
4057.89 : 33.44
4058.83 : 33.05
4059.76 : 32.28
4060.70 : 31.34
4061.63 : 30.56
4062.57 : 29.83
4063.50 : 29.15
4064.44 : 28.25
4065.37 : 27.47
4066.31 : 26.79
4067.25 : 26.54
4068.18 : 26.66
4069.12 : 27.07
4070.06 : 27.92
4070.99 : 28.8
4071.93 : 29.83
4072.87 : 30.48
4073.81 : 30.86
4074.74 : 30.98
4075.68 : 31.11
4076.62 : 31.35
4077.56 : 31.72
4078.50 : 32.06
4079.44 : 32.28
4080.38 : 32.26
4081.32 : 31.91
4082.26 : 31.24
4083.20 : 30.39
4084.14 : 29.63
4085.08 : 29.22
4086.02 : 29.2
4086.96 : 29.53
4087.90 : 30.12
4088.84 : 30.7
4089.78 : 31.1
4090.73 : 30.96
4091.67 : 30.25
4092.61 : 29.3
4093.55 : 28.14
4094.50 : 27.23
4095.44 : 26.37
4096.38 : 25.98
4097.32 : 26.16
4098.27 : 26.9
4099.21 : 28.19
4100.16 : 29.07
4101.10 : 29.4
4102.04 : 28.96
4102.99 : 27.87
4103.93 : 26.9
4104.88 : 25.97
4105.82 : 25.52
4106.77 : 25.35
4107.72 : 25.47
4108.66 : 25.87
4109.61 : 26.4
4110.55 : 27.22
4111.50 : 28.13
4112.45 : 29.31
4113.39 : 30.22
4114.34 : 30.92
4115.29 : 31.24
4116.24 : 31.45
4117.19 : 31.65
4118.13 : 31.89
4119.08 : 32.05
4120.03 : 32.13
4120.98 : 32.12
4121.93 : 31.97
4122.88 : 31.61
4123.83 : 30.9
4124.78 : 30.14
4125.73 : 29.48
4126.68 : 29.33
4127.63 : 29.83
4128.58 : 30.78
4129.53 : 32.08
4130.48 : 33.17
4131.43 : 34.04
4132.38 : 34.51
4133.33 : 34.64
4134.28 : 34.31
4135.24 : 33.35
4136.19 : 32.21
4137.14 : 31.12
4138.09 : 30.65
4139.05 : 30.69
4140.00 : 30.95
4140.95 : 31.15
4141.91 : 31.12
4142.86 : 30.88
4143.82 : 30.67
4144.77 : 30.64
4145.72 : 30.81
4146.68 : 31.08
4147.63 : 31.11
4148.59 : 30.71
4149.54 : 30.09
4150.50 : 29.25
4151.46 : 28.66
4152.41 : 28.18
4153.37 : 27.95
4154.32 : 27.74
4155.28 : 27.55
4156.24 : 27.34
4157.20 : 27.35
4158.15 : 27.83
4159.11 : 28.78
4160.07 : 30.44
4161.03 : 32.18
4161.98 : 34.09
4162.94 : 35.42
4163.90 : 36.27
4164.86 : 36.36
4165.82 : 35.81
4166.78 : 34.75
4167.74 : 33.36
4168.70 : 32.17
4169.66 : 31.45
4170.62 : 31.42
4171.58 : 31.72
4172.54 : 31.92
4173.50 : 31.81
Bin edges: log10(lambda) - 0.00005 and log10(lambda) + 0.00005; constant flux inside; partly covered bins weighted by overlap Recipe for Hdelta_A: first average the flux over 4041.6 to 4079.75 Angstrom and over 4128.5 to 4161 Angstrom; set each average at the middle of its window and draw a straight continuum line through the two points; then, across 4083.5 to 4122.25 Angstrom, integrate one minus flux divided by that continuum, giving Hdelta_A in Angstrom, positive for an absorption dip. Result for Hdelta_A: 2.0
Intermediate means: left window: 30.4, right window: 30.7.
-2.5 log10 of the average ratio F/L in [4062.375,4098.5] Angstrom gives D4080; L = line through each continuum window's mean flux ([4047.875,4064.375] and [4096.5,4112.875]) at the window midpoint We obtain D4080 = 0.01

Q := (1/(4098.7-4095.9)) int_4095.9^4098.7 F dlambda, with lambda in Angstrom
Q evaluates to 26.3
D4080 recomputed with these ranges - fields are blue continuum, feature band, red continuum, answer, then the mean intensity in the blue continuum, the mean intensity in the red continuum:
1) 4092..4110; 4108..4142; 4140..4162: -0.097 mag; 27.1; 29.7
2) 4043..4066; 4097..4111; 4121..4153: 0.155 mag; 31.1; 31.2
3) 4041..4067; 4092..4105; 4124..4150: 0.126 mag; 30.6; 31.5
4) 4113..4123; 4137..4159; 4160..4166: 0.133 mag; 31.6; 34.6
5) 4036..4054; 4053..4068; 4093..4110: -0.050 mag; 30.3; 27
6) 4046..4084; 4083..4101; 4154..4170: 0.081 mag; 30.9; 31.7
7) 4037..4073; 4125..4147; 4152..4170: -0.020 mag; 30.1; 31.3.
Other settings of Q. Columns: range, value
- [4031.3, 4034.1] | 32.7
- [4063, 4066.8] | 27.9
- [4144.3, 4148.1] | 30.9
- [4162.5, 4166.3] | 35.9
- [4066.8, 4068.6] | 26.7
